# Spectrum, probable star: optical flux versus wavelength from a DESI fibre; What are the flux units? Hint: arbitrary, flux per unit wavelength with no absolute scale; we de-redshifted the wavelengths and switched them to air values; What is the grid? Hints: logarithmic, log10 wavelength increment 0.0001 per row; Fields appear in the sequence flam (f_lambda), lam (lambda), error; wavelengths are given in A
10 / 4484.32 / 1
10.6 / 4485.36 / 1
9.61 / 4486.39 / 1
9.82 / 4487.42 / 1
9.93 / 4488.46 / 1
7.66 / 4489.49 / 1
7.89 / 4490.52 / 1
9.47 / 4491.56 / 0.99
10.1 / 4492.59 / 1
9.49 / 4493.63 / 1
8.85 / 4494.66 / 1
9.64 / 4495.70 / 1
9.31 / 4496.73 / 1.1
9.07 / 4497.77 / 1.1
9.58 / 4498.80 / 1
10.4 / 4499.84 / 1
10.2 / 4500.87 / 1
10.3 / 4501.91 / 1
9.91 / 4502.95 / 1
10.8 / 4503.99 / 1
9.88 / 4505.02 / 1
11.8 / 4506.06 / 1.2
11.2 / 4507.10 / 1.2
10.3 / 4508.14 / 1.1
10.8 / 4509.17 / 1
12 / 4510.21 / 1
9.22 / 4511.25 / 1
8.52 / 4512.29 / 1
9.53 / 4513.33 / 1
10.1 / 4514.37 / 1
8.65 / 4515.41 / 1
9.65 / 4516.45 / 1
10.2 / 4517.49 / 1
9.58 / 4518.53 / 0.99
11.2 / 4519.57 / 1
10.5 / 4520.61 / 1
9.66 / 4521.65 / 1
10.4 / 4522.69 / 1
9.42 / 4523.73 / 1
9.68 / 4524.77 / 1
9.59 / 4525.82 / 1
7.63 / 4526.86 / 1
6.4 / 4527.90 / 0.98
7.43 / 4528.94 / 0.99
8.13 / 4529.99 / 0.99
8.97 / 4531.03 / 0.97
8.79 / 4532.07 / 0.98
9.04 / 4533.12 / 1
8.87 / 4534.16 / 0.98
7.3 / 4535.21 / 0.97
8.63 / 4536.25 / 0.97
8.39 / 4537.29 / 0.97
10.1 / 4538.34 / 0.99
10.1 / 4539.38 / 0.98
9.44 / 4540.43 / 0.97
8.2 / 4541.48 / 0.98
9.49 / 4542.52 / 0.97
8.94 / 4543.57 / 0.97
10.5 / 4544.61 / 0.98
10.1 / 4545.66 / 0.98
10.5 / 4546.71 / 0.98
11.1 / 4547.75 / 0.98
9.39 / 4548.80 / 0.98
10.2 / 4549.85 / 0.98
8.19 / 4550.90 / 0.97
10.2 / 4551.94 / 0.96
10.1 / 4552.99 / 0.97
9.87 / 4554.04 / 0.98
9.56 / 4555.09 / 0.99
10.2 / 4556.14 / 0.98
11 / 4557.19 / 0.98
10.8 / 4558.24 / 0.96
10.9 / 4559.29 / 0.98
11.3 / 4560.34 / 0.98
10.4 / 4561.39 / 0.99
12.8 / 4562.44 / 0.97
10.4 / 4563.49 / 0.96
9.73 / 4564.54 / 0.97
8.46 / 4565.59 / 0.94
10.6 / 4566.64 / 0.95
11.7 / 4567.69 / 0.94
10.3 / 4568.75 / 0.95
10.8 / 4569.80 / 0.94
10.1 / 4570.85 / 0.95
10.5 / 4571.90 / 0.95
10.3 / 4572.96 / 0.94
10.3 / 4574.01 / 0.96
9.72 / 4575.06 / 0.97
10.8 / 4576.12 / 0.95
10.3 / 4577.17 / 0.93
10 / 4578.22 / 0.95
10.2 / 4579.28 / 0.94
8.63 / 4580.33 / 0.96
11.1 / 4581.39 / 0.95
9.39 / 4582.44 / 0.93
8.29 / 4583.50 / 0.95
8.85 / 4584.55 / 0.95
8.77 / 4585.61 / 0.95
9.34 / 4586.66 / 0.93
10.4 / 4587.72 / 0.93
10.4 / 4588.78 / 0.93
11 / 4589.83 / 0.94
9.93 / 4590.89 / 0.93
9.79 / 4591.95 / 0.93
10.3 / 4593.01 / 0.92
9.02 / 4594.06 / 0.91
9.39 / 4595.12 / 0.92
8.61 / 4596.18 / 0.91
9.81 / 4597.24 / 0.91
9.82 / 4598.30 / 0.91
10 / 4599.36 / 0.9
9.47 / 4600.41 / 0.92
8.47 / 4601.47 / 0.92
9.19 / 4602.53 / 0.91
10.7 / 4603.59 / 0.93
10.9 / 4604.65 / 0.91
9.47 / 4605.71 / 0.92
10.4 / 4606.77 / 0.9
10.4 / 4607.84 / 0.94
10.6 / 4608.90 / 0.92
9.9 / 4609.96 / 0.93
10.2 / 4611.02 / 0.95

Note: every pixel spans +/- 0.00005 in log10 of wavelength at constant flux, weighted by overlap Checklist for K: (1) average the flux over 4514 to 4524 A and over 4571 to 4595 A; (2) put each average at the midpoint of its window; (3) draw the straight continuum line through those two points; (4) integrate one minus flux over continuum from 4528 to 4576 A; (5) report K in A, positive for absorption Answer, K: 0.5 A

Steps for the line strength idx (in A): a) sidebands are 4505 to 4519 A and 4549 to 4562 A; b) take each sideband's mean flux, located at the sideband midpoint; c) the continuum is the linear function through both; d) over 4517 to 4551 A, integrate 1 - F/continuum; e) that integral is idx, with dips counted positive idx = 2.9 A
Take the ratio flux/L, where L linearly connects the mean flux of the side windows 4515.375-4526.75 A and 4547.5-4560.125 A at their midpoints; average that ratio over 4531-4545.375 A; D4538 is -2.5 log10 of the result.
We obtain 0.10 mag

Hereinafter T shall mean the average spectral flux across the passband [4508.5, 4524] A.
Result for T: 9.98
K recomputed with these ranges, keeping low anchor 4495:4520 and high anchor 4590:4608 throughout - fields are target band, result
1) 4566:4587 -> -0.4 A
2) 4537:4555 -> 0.4 A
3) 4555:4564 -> -0.9 A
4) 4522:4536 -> 1.9 A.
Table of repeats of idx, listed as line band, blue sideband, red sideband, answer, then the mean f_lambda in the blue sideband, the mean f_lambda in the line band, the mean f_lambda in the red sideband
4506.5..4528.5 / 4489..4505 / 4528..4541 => -1.6 A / 9.53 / 9.73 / 8.68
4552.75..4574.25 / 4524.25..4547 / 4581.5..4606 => -2.9 A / 8.9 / 10.5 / 9.65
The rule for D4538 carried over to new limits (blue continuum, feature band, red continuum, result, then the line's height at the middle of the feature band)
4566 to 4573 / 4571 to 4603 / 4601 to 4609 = 0.06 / 10.3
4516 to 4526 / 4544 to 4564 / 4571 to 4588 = -0.05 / 9.89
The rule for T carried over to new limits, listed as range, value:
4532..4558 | 9.55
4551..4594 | 10.2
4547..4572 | 10.4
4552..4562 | 10.5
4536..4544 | 9.18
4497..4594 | 9.84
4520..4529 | 9.07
